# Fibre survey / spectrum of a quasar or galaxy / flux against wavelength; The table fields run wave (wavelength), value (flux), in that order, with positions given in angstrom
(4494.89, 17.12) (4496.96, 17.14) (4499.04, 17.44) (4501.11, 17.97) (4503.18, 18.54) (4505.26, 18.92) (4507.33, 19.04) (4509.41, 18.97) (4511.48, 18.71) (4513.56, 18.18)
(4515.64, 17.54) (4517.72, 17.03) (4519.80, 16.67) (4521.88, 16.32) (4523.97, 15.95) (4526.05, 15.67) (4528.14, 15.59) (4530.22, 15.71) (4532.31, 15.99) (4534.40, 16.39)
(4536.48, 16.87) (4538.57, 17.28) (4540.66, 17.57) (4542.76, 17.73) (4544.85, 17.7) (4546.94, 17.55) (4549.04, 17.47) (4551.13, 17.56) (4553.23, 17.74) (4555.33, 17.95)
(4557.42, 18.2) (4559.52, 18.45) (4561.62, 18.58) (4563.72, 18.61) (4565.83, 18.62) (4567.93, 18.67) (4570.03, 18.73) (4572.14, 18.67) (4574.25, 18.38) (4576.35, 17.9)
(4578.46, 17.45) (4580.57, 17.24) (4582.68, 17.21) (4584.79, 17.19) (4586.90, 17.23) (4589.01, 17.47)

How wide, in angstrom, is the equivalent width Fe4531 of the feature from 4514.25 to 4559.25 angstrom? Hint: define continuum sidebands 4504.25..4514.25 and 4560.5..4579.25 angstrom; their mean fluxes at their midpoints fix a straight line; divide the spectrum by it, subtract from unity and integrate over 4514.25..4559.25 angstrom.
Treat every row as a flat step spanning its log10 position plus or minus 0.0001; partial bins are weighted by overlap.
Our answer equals 3.9 angstrom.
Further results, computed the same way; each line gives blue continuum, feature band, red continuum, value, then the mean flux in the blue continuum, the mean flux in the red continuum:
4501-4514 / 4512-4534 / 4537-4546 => 2.0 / 18.7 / 17.5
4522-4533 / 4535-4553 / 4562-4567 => -0.4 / 15.8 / 18.6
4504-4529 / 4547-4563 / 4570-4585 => -0.3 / 17.4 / 17.8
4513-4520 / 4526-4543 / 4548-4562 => 1.1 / 17.4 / 18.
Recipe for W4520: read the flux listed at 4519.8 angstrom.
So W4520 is 16.67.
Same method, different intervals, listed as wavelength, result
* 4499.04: 17.44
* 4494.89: 17.12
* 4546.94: 17.55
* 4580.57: 17.24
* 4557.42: 18.2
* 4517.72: 17.03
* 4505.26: 18.92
